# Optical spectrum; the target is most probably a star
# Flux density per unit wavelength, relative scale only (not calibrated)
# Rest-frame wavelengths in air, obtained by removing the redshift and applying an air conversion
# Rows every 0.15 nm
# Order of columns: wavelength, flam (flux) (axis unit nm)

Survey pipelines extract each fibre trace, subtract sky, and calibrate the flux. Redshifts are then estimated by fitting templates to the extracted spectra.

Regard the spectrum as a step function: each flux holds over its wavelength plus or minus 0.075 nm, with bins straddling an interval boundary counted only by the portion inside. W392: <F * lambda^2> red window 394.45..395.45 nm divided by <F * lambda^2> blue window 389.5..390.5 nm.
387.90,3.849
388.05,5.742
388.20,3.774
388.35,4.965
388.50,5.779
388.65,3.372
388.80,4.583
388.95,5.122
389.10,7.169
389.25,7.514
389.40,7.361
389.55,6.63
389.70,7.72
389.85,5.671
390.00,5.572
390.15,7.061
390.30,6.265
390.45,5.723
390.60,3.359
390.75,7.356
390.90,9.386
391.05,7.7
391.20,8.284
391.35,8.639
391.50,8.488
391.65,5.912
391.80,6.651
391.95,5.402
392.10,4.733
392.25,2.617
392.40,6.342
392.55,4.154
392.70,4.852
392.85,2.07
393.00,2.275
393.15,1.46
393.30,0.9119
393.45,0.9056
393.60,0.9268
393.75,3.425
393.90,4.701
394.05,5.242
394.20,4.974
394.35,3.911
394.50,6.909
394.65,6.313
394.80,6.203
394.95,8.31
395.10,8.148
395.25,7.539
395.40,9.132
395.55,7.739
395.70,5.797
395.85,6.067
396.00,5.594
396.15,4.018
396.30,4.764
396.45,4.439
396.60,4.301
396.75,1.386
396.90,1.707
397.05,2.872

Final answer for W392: 1.20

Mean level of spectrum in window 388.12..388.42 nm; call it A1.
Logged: 4.38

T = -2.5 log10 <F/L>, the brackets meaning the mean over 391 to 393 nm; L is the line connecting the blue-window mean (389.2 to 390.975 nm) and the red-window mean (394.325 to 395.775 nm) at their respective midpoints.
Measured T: 0.19 mag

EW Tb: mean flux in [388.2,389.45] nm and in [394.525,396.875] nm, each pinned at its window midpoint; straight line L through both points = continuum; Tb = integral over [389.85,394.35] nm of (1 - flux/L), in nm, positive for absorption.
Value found 0.563 nm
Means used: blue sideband 5.58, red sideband 5.91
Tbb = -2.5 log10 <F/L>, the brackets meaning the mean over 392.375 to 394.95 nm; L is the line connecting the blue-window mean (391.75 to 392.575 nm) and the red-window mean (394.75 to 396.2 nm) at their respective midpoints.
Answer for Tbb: 0.45 mag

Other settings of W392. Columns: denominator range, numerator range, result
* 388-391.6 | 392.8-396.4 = 0.79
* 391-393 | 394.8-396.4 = 1.19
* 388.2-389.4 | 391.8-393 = 0.80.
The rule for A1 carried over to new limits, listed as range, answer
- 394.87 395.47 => 8.26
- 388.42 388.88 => 4.59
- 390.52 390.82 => 5.33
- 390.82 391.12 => 8.54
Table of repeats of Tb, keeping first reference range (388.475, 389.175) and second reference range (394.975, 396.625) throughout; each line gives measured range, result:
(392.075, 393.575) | 0.74 nm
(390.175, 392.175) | -0.45 nm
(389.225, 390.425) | -0.30 nm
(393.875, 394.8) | 0.09 nm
